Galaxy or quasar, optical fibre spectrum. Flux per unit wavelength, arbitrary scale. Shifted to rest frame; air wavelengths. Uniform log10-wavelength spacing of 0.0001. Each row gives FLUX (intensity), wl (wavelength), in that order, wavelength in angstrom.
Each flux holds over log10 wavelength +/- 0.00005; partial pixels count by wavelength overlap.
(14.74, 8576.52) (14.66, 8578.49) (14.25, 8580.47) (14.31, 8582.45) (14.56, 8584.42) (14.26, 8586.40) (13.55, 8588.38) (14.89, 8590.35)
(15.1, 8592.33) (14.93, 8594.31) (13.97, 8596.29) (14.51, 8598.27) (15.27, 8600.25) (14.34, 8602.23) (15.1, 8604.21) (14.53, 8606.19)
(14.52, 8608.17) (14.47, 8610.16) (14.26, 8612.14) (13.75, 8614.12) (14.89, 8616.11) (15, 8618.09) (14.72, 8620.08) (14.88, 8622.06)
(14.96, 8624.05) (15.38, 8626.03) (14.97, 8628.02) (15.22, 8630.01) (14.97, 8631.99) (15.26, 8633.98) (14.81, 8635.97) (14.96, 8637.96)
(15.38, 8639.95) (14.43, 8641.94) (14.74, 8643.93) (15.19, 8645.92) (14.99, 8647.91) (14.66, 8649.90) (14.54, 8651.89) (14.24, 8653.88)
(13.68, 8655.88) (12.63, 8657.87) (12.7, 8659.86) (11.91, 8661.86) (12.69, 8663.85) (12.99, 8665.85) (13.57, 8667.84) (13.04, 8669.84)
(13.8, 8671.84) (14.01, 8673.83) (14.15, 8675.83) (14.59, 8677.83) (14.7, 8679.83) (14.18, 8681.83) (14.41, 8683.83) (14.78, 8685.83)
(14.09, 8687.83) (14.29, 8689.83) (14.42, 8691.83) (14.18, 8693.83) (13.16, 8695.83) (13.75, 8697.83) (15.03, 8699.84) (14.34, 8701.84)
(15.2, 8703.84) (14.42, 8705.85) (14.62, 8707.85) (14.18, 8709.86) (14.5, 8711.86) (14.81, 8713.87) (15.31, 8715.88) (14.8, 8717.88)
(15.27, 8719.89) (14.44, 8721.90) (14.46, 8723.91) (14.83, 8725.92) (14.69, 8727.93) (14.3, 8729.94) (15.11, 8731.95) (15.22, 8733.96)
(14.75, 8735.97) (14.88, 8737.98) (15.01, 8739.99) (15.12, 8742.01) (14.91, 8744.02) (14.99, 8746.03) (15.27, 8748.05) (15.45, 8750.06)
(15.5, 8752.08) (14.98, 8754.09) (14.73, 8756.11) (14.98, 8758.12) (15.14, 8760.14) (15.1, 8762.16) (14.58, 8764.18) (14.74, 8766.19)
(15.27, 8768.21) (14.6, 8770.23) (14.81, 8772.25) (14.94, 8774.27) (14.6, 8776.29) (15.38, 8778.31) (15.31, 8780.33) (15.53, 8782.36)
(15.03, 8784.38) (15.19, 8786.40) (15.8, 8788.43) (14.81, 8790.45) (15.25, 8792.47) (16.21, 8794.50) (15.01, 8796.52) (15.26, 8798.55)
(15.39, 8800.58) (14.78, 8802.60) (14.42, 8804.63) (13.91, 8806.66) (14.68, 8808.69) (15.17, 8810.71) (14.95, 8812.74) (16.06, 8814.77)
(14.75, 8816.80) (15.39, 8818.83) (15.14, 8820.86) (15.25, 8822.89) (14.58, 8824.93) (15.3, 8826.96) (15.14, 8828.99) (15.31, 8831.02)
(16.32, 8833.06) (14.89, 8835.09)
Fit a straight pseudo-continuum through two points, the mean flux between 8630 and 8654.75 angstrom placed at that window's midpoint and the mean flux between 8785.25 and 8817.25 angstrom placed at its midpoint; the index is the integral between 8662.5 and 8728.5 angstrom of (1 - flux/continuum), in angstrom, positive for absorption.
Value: 3.0 angstrom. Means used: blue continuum 14.9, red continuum 15.1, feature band 14.3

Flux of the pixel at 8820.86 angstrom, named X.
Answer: 15.14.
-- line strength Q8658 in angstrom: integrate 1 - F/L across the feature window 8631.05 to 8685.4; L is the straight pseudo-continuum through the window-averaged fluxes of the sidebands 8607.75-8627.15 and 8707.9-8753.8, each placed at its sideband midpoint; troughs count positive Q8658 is 2.3 angstrom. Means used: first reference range 14.7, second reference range 14.9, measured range 14.1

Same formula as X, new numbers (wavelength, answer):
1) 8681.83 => 14.18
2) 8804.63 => 14.42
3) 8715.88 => 15.31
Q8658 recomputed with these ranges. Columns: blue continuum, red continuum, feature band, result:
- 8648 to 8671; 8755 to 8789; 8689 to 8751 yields -1.84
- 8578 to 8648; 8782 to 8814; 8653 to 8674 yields 2.34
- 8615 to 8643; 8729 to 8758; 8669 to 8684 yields 0.89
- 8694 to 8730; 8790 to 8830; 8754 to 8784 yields -0.24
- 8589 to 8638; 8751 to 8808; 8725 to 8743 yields 0.11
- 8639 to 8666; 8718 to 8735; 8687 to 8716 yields 0.21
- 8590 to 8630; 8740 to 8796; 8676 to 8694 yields 0.62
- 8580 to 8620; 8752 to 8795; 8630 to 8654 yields -0.36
